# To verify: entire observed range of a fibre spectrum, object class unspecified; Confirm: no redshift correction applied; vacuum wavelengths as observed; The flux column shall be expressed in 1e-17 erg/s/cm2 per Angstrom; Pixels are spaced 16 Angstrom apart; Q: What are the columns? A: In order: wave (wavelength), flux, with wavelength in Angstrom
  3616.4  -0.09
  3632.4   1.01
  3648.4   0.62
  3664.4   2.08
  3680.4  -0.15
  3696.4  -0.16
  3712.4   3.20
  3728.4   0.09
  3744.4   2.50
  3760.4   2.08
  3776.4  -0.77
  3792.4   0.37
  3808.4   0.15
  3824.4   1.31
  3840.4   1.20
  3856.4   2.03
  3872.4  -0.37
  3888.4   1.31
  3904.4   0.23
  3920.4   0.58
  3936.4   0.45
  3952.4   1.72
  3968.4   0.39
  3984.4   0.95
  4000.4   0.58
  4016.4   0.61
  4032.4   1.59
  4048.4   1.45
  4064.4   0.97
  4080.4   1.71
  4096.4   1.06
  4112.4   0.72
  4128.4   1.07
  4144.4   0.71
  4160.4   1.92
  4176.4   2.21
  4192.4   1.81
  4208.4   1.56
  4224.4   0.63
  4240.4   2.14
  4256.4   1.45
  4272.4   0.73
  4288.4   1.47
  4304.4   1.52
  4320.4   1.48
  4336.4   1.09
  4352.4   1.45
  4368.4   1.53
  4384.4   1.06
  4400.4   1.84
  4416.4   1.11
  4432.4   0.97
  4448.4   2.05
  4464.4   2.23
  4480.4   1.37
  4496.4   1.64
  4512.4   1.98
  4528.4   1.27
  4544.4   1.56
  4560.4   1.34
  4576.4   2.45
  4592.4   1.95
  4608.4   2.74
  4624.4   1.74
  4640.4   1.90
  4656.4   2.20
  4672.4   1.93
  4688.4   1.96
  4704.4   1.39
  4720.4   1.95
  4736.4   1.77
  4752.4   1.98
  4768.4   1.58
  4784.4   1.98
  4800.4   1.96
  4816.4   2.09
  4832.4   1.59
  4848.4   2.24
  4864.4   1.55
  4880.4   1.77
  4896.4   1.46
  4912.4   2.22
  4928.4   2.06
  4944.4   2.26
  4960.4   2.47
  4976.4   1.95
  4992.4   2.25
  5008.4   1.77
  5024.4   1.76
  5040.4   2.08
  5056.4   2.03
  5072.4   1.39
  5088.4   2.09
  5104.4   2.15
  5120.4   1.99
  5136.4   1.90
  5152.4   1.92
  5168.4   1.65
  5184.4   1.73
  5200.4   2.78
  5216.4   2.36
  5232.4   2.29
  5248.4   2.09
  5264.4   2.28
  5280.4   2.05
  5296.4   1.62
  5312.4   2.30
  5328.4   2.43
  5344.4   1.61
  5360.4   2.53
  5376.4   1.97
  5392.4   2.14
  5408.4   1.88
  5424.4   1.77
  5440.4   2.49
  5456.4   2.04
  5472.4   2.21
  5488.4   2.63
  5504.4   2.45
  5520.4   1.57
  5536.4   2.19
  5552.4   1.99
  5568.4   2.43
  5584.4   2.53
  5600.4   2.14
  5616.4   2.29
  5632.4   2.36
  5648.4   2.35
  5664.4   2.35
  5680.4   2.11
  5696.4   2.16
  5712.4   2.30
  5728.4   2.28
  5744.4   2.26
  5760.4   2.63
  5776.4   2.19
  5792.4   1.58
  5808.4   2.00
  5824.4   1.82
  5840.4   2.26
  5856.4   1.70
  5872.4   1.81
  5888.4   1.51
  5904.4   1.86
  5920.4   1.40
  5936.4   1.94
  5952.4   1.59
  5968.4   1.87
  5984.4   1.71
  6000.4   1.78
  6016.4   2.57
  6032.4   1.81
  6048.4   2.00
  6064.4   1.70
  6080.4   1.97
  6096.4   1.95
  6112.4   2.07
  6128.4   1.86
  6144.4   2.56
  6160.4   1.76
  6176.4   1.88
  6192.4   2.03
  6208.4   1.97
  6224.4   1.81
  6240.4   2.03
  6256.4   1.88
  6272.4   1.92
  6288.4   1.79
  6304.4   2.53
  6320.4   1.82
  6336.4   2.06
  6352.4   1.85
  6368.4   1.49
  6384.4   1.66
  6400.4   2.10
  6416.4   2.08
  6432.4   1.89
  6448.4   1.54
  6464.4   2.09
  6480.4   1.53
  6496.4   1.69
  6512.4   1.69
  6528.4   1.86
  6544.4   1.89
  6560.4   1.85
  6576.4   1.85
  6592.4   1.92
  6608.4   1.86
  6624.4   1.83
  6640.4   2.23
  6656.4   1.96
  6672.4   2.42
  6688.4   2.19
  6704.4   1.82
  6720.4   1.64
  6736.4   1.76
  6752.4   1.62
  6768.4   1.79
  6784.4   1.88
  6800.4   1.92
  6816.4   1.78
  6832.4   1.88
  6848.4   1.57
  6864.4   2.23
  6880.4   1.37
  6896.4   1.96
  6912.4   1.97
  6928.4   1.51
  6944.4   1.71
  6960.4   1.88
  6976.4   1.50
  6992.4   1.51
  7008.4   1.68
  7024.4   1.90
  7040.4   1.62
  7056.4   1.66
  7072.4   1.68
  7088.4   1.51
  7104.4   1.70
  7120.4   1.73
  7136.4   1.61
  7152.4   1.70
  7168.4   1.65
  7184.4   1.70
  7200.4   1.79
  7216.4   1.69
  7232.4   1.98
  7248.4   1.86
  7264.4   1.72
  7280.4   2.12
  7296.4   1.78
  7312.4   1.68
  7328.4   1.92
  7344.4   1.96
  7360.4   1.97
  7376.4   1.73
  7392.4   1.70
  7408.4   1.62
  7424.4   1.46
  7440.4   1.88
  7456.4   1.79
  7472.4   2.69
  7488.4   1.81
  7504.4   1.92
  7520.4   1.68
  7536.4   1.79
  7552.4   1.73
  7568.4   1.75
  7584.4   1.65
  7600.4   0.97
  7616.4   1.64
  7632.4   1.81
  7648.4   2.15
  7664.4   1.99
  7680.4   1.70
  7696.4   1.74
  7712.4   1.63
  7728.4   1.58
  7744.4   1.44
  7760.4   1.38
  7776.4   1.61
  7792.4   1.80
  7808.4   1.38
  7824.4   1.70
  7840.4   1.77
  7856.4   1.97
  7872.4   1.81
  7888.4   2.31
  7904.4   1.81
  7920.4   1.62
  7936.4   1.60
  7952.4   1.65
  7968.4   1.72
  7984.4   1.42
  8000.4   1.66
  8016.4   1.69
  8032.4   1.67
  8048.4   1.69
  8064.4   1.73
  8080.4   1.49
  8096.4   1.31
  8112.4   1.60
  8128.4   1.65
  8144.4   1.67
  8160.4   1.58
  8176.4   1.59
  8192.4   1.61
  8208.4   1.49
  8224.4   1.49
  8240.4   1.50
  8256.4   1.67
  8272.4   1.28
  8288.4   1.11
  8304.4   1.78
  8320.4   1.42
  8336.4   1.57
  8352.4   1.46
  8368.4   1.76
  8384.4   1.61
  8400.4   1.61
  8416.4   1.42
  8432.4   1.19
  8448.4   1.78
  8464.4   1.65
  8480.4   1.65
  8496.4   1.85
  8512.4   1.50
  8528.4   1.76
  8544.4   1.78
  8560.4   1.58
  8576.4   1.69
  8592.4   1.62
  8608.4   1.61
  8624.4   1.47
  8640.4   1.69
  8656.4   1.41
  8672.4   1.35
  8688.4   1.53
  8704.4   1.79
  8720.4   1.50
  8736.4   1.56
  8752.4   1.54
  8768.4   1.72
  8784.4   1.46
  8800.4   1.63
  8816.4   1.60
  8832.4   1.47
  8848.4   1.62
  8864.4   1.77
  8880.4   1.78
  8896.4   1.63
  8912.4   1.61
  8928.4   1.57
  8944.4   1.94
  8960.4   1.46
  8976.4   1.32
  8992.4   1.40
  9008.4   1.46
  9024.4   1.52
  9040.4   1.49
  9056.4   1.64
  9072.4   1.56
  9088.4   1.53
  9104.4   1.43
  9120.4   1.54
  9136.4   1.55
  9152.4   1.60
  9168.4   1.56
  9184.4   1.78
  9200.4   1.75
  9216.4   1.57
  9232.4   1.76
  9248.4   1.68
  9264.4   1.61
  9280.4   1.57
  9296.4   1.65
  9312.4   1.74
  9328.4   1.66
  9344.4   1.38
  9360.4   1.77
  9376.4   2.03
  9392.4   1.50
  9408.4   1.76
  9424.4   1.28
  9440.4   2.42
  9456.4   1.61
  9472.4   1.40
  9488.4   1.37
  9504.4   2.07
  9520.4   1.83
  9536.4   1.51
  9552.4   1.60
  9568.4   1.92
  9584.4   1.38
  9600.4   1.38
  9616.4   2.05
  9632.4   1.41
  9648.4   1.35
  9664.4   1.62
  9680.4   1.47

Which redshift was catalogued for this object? 0.139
